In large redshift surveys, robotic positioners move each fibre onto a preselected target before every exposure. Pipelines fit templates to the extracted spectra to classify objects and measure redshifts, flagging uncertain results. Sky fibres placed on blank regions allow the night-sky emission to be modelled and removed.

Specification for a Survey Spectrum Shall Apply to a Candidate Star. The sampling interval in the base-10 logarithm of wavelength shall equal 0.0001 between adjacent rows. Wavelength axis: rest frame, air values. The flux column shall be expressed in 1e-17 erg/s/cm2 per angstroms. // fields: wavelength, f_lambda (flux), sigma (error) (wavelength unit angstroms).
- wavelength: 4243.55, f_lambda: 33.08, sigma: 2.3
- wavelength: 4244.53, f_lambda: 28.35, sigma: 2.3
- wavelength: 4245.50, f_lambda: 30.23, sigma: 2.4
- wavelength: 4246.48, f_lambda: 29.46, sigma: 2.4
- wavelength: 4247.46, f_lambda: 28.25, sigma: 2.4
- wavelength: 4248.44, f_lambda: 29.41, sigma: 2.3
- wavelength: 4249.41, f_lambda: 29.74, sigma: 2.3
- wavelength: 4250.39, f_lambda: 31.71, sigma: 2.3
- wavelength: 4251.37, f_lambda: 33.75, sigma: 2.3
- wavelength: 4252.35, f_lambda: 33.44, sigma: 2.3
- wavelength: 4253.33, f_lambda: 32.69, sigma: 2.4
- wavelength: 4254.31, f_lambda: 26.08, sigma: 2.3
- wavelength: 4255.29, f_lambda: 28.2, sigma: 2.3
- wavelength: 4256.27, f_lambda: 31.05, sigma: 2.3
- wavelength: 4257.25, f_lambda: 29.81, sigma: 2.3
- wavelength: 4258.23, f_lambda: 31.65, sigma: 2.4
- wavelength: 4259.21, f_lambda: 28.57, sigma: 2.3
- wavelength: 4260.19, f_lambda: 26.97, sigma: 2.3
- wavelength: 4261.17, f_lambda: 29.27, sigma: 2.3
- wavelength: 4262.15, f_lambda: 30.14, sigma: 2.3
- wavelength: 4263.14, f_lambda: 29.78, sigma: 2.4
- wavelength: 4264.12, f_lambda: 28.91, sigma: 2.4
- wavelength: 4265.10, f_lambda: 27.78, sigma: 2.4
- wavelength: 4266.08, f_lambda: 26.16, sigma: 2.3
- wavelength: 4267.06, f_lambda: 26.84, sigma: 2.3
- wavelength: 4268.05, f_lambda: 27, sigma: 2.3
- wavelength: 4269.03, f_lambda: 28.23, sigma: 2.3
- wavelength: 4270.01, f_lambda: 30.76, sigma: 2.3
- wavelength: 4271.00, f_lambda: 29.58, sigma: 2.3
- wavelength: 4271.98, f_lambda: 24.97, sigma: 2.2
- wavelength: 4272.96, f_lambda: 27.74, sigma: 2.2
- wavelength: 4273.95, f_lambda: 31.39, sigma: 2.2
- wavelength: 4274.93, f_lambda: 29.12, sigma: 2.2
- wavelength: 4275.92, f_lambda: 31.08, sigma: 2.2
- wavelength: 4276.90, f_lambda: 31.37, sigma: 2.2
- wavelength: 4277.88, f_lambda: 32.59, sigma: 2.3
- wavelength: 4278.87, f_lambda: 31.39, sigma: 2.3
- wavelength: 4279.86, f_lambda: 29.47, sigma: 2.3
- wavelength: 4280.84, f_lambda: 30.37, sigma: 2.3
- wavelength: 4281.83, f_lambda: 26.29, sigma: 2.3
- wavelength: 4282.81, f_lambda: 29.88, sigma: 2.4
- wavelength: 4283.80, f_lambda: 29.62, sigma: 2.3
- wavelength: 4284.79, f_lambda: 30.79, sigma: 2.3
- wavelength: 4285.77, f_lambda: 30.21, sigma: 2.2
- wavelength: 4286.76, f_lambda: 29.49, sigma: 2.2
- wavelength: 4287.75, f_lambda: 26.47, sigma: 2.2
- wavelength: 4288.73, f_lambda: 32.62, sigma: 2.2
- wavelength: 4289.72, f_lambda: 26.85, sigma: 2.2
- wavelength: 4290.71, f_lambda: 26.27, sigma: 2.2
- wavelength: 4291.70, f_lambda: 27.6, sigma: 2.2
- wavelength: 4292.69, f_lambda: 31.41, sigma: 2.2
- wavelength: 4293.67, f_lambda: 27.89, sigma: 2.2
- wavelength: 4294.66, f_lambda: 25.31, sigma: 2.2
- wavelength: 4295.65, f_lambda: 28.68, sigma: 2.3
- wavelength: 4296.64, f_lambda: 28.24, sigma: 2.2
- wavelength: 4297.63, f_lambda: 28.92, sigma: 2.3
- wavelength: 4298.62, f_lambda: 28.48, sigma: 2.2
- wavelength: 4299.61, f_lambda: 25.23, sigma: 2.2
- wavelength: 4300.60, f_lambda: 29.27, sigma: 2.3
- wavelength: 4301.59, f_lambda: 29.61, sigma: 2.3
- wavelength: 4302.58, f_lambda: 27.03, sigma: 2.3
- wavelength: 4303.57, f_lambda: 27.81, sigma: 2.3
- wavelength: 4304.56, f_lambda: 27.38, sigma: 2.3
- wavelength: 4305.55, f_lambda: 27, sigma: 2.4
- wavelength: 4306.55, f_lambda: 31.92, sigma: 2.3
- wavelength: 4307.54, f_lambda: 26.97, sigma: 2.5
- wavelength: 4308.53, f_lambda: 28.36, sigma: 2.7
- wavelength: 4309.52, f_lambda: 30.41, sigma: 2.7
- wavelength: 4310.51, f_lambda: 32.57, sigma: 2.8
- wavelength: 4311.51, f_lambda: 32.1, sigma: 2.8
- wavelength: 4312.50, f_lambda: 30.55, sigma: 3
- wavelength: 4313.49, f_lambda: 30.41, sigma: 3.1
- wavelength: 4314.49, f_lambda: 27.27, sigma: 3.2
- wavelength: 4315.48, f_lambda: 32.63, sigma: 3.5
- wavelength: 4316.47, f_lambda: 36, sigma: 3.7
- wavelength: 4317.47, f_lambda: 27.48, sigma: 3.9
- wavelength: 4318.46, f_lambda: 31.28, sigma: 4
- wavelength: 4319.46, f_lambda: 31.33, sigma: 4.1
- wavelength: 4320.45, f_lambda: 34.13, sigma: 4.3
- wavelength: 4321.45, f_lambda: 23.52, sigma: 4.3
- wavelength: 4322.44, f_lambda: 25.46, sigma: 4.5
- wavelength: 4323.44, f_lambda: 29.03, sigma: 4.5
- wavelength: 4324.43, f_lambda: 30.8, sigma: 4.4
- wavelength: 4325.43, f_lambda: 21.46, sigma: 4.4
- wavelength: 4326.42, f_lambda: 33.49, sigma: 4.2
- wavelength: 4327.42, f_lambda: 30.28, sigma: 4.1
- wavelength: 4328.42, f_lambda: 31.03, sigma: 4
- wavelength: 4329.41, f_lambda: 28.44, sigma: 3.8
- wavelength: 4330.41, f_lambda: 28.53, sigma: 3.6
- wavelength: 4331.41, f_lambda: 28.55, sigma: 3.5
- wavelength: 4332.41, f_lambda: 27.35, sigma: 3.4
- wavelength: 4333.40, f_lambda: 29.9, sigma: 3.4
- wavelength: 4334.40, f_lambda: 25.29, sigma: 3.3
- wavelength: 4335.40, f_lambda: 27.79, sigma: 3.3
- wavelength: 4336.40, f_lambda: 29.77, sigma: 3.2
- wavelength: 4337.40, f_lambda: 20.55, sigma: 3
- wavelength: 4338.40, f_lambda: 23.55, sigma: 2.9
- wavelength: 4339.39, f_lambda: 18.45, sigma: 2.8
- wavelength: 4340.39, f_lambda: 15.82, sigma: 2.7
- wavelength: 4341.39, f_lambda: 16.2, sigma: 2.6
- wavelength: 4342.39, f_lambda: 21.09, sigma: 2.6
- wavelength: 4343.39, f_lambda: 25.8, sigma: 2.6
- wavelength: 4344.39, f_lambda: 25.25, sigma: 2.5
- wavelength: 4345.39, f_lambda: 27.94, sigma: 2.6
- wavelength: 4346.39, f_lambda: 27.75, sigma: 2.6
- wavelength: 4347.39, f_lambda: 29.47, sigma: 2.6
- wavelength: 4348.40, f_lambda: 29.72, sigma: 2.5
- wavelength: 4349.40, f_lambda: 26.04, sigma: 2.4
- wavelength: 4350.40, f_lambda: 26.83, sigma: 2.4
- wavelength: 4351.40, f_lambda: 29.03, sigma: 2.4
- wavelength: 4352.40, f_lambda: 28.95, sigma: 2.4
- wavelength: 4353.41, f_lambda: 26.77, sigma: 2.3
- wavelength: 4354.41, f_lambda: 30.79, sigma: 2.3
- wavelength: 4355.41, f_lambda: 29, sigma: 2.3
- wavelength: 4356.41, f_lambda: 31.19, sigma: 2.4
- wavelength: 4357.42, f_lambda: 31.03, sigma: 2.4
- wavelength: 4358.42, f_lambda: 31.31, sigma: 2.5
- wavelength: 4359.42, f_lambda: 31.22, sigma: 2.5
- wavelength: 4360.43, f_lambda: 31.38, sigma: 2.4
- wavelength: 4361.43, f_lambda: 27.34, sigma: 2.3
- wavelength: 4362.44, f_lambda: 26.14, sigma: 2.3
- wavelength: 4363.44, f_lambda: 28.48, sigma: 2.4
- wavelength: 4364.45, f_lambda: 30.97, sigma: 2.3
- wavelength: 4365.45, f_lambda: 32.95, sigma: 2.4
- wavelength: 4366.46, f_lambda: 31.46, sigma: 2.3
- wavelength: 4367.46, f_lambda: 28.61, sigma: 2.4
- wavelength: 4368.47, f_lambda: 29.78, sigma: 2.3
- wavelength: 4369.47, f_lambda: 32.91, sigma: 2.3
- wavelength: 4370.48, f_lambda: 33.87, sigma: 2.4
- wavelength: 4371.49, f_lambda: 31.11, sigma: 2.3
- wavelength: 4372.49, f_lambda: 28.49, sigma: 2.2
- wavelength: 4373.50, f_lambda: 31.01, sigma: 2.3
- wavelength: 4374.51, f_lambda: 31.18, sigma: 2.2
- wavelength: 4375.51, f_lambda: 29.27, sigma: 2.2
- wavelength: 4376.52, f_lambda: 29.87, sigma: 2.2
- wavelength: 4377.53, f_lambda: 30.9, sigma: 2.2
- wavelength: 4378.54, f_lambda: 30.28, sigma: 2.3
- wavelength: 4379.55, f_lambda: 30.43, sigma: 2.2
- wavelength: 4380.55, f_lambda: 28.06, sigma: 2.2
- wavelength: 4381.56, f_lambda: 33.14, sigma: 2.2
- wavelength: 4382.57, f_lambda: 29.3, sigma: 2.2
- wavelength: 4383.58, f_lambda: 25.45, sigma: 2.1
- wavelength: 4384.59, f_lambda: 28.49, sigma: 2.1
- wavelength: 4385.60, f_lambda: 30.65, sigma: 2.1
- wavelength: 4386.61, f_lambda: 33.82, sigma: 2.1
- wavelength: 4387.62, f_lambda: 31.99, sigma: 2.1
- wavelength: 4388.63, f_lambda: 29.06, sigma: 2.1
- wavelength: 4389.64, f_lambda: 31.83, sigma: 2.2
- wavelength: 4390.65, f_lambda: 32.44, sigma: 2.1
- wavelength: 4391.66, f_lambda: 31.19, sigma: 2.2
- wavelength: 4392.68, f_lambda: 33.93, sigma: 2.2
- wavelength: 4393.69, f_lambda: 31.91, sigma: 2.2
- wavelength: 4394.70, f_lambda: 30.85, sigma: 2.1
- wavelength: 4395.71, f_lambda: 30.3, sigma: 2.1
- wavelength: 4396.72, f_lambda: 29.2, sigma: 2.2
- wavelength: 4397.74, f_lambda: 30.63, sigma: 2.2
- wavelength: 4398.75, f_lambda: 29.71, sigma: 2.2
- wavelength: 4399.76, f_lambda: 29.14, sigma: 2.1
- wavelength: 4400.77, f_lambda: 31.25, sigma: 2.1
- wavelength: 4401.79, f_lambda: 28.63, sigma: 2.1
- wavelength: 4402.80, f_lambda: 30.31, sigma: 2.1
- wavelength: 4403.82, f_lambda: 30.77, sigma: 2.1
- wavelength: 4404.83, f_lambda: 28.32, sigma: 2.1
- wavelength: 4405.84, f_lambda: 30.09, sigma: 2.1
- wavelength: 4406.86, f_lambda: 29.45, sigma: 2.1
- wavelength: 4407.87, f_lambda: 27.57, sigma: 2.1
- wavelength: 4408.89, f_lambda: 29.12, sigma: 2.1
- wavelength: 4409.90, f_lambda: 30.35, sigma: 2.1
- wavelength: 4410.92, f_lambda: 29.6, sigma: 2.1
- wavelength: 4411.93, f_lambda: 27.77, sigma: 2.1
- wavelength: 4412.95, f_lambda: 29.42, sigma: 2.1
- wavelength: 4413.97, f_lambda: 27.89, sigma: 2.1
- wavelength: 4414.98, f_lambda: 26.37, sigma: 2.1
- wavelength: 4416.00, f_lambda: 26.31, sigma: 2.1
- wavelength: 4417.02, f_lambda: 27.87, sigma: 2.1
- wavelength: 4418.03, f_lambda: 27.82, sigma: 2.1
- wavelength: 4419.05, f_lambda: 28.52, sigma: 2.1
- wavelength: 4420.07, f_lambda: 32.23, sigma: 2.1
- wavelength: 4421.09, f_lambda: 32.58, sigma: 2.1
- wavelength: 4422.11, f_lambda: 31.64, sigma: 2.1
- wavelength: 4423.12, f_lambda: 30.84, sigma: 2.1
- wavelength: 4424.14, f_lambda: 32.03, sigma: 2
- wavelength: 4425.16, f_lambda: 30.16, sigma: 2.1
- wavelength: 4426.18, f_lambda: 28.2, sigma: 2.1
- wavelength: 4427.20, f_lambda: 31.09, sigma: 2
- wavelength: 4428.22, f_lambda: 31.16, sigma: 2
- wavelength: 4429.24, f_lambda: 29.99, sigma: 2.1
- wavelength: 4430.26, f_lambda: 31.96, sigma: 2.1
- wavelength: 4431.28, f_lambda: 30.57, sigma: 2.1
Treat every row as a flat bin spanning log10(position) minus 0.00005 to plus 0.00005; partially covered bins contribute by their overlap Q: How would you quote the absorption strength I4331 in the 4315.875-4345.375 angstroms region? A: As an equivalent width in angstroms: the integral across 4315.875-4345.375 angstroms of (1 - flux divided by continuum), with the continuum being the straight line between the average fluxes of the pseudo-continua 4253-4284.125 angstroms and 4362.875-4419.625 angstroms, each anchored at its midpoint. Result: 2.7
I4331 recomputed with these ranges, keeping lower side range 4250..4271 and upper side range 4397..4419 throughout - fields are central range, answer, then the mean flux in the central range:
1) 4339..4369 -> 1.58 angstroms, 27.6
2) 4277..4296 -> 0.13 angstroms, 29.2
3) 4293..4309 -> 0.69 angstroms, 28.1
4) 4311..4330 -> -0.37 angstroms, 29.8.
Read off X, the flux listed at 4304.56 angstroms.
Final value 27.38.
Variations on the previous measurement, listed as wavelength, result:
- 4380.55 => 28.06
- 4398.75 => 29.71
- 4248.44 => 29.41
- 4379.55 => 30.43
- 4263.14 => 29.78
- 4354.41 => 30.79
